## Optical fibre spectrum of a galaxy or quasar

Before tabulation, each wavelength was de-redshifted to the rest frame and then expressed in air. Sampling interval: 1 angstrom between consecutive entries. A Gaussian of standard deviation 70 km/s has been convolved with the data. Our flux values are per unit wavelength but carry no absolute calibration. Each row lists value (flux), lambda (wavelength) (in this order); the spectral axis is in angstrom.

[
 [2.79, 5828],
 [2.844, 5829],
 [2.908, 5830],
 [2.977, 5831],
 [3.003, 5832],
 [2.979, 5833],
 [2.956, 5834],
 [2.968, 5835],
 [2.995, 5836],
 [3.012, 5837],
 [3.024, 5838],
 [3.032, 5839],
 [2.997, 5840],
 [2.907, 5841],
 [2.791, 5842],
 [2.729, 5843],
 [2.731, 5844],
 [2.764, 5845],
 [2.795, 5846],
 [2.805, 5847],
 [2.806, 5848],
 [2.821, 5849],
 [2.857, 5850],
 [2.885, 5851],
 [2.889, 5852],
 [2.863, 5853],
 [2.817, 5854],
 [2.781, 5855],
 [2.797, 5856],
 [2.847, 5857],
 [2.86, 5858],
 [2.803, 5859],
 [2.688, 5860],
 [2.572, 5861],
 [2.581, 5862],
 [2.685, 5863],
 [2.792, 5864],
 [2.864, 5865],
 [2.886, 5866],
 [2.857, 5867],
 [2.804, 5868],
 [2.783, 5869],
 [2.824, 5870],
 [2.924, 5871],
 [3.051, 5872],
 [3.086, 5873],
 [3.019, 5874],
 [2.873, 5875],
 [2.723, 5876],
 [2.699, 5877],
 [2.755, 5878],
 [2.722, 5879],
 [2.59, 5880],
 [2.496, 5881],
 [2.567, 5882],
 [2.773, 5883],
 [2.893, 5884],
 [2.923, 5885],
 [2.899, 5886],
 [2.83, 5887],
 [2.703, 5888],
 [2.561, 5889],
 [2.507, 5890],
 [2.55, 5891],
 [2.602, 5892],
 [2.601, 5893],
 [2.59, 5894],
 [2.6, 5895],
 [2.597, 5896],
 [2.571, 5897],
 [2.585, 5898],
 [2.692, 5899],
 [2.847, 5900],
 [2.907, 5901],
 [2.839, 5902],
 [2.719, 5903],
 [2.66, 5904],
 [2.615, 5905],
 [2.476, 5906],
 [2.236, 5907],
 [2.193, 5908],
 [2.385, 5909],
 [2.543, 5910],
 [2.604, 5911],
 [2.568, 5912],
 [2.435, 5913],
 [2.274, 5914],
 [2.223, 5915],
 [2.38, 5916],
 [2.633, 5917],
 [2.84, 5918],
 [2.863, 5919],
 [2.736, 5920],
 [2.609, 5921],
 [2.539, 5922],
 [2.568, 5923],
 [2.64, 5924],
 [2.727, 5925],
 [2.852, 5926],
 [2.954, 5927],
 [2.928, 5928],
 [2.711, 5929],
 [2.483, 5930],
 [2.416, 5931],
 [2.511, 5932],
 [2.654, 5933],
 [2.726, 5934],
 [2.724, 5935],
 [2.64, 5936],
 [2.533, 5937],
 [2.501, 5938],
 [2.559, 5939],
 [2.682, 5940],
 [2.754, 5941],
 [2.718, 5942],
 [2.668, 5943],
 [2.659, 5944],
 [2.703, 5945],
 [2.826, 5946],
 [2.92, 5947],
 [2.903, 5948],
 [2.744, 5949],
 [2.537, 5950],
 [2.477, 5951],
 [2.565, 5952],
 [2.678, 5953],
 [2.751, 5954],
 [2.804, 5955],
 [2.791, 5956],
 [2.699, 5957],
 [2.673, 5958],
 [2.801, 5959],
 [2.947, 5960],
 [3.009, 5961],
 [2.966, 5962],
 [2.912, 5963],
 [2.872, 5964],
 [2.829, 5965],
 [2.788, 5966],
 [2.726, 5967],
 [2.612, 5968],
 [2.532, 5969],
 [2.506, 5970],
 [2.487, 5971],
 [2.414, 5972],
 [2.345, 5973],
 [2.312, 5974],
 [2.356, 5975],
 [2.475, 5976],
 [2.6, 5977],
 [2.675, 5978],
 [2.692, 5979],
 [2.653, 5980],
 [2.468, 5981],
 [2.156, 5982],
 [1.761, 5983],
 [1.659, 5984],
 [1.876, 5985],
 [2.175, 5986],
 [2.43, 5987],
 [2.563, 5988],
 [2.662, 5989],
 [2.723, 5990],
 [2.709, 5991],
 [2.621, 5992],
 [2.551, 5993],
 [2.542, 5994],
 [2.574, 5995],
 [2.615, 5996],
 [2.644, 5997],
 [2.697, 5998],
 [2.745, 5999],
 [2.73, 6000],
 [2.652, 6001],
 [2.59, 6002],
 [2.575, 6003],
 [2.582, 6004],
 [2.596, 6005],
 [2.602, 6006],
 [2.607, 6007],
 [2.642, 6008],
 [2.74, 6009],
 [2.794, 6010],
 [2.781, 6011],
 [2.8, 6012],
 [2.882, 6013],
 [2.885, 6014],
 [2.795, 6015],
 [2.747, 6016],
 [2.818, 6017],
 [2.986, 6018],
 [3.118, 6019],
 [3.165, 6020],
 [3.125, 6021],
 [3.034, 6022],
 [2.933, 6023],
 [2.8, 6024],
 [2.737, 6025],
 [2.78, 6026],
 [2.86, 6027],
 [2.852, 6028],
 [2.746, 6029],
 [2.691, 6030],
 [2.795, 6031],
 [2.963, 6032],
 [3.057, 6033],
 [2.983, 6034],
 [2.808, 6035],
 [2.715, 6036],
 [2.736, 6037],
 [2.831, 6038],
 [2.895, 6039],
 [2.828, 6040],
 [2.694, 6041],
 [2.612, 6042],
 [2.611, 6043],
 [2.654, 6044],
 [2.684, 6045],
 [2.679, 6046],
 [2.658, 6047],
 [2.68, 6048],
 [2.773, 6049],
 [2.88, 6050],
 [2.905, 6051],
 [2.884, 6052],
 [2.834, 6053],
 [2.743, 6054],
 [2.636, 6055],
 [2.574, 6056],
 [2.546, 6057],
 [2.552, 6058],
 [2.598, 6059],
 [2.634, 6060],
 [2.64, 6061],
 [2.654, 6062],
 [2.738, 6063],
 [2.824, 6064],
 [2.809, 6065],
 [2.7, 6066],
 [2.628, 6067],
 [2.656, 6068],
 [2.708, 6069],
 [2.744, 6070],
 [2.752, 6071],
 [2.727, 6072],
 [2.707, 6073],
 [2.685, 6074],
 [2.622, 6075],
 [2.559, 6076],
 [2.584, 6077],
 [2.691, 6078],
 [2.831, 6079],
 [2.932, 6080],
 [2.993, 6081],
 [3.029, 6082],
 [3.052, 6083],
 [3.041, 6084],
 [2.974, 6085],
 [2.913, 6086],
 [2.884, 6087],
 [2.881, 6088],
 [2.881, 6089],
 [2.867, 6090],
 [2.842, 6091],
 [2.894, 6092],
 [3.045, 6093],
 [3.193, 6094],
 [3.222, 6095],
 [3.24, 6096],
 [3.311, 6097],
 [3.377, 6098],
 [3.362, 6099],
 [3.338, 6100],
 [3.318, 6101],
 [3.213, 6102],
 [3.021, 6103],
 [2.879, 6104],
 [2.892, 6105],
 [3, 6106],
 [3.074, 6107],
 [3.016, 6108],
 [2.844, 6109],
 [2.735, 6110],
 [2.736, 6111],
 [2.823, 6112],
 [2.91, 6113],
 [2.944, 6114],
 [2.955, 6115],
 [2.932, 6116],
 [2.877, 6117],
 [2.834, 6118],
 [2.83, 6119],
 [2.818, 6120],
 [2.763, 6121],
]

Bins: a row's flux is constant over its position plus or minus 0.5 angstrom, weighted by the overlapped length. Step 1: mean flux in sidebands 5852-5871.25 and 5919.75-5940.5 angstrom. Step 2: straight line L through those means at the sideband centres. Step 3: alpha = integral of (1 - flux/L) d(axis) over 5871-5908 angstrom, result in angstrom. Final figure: 0.5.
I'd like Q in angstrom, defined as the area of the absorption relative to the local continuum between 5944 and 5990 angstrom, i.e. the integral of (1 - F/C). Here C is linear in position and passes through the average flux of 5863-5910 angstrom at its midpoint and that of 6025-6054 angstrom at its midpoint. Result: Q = 2.7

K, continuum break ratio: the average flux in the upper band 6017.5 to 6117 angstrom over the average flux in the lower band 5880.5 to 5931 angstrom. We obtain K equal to 1.09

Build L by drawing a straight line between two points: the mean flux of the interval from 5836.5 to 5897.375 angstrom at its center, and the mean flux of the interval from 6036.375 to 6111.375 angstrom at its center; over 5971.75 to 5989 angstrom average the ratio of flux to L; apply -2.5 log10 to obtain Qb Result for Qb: 0.20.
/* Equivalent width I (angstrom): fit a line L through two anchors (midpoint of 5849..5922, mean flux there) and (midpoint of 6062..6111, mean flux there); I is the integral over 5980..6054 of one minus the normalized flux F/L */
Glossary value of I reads 3.8 angstrom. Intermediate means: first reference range 2.7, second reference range 2.92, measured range 2.7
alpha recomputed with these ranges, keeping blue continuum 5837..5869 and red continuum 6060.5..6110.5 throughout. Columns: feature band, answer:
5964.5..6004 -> 5.01 angstrom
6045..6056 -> 0.54 angstrom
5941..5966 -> 0.79 angstrom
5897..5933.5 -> 3.05 angstrom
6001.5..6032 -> 0.84 angstrom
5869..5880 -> -0.09 angstrom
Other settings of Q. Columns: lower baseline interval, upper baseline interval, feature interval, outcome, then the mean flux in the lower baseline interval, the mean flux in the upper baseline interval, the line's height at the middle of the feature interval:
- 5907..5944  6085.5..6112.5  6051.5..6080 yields 2.5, 2.6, 3.03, 2.95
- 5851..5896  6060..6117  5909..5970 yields 2.8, 2.76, 2.9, 2.81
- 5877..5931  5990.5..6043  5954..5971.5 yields -0.4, 2.63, 2.77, 2.71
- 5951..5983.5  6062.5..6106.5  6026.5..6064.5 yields 1.0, 2.62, 2.92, 2.82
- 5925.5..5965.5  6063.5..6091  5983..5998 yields 1.7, 2.73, 2.8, 2.75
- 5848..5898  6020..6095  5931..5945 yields 0.7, 2.76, 2.8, 2.77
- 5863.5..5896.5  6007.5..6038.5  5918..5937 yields 0.7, 2.76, 2.86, 2.79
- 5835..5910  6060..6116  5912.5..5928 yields 0.9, 2.75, 2.9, 2.79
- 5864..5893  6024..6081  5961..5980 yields 0.9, 2.77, 2.74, 2.76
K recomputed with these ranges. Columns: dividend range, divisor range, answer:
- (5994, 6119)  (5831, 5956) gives 1.04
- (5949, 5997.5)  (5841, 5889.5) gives 0.92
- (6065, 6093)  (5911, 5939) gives 1.07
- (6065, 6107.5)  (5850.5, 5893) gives 1.06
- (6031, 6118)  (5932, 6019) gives 1.08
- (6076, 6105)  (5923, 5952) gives 1.13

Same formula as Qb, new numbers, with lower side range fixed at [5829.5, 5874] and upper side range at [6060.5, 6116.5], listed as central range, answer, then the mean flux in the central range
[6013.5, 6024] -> -0.02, 2.95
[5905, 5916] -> 0.19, 2.4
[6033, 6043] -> 0.04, 2.79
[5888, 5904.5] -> 0.09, 2.65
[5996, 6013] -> 0.08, 2.68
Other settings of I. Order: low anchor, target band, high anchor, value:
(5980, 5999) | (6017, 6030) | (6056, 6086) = -1.8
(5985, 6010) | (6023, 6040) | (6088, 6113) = -0.5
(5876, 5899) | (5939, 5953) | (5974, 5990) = -1.3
